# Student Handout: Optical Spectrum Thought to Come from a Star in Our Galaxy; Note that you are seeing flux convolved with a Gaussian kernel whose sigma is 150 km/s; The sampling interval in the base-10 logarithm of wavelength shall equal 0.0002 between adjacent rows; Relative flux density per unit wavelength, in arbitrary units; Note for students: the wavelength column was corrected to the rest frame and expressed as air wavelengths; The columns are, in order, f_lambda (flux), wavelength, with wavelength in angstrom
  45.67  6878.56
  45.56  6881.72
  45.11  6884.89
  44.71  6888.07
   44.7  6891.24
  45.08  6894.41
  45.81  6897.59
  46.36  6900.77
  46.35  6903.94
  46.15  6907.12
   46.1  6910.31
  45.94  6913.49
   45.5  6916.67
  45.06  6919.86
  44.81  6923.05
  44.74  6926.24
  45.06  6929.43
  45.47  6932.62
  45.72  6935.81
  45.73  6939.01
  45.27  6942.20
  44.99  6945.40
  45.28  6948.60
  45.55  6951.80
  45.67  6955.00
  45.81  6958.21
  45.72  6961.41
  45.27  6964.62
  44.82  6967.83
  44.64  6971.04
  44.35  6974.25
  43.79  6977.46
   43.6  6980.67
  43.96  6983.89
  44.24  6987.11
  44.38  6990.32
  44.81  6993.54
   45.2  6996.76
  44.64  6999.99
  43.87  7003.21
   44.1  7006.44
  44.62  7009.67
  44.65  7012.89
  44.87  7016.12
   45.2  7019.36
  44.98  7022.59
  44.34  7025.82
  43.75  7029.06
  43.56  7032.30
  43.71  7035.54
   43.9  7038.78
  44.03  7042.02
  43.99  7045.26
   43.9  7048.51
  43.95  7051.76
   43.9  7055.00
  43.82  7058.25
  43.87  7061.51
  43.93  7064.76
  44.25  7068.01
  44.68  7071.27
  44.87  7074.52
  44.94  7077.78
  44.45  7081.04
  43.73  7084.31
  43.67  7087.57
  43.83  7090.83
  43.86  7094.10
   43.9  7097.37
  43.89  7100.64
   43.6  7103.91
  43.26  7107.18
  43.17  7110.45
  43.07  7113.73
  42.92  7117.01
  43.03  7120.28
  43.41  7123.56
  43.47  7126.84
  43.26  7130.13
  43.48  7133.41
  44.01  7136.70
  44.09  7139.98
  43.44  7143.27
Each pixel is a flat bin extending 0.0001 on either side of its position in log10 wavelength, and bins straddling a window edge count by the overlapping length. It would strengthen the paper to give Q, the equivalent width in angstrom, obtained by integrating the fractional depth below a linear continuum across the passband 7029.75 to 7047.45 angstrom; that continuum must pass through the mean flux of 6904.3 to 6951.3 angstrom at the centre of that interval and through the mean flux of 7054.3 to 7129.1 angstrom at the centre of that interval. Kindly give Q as 0.2 angstrom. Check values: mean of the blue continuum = 45.4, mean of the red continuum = 43.8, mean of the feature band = 43.8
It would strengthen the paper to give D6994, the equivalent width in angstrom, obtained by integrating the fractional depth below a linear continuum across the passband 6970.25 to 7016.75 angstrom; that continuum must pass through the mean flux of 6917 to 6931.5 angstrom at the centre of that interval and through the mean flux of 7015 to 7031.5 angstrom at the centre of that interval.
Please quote 0.3 angstrom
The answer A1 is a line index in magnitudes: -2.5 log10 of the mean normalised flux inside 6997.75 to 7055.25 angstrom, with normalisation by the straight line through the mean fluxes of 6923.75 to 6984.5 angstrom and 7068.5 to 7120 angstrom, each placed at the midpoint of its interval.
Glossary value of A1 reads 0.00 mag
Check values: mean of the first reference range 45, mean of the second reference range 43.8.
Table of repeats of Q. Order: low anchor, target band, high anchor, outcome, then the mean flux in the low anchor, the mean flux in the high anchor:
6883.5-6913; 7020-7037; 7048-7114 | 0.1 angstrom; 45.6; 43.9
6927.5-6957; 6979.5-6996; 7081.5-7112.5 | 0.2 angstrom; 45.4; 43.7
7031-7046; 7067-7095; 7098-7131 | -0.5 angstrom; 43.9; 43.3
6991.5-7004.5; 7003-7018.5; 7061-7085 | 0.0 angstrom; 44.6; 44.4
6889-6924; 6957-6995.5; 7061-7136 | 0.3 angstrom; 45.6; 43.8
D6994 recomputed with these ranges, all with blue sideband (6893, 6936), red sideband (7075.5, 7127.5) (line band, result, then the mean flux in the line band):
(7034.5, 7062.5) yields 0.2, 43.9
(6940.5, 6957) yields -0.1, 45.4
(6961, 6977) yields 0.1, 44.8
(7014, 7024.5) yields -0.1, 45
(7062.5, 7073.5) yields -0.1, 44.3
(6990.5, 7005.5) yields 0.0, 44.6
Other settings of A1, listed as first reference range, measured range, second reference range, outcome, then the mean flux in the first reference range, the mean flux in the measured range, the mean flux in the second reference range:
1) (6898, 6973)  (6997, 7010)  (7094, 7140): 0.01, 45.5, 44.3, 43.5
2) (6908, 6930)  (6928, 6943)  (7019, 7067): -0.01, 45.3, 45.5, 44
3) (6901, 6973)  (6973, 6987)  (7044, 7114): 0.03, 45.5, 43.9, 43.9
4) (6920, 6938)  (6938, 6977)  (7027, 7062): -0.01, 45.2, 45.2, 43.8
